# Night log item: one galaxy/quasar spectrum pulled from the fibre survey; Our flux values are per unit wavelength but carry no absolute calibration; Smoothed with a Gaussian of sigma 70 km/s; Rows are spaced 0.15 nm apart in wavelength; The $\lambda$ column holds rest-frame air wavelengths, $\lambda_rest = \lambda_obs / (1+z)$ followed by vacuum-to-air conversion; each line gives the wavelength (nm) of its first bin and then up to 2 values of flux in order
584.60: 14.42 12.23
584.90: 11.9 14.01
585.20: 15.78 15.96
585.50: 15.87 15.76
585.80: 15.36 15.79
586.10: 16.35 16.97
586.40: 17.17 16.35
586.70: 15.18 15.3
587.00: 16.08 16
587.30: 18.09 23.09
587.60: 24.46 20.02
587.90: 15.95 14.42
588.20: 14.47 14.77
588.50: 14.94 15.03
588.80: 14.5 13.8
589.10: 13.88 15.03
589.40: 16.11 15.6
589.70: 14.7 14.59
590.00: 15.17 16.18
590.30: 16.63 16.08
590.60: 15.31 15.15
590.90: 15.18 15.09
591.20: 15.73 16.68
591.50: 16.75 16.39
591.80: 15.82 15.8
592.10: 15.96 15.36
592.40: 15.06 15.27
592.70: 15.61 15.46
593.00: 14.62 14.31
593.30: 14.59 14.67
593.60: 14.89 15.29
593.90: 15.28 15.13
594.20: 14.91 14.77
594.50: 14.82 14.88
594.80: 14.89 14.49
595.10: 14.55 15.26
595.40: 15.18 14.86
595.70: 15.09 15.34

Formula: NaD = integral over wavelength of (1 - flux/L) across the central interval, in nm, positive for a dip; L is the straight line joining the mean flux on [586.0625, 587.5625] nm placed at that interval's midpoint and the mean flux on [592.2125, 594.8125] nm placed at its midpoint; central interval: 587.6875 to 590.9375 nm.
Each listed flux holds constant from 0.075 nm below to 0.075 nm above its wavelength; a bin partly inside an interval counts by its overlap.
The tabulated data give 0.214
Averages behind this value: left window 17.3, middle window 15.3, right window 15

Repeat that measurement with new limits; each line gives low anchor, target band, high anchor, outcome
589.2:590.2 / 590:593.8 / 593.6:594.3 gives -0.07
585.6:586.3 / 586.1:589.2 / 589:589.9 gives -0.20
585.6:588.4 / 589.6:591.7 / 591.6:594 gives 0.03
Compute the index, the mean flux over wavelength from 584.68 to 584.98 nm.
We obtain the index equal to 12.1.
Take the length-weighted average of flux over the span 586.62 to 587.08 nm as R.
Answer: 15.5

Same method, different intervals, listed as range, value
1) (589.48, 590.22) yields 15.2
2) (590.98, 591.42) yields 15.8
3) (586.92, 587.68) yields 19.5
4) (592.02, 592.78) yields 15.5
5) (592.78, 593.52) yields 14.7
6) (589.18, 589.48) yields 15.6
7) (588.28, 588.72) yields 14.9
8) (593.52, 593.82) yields 15.1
